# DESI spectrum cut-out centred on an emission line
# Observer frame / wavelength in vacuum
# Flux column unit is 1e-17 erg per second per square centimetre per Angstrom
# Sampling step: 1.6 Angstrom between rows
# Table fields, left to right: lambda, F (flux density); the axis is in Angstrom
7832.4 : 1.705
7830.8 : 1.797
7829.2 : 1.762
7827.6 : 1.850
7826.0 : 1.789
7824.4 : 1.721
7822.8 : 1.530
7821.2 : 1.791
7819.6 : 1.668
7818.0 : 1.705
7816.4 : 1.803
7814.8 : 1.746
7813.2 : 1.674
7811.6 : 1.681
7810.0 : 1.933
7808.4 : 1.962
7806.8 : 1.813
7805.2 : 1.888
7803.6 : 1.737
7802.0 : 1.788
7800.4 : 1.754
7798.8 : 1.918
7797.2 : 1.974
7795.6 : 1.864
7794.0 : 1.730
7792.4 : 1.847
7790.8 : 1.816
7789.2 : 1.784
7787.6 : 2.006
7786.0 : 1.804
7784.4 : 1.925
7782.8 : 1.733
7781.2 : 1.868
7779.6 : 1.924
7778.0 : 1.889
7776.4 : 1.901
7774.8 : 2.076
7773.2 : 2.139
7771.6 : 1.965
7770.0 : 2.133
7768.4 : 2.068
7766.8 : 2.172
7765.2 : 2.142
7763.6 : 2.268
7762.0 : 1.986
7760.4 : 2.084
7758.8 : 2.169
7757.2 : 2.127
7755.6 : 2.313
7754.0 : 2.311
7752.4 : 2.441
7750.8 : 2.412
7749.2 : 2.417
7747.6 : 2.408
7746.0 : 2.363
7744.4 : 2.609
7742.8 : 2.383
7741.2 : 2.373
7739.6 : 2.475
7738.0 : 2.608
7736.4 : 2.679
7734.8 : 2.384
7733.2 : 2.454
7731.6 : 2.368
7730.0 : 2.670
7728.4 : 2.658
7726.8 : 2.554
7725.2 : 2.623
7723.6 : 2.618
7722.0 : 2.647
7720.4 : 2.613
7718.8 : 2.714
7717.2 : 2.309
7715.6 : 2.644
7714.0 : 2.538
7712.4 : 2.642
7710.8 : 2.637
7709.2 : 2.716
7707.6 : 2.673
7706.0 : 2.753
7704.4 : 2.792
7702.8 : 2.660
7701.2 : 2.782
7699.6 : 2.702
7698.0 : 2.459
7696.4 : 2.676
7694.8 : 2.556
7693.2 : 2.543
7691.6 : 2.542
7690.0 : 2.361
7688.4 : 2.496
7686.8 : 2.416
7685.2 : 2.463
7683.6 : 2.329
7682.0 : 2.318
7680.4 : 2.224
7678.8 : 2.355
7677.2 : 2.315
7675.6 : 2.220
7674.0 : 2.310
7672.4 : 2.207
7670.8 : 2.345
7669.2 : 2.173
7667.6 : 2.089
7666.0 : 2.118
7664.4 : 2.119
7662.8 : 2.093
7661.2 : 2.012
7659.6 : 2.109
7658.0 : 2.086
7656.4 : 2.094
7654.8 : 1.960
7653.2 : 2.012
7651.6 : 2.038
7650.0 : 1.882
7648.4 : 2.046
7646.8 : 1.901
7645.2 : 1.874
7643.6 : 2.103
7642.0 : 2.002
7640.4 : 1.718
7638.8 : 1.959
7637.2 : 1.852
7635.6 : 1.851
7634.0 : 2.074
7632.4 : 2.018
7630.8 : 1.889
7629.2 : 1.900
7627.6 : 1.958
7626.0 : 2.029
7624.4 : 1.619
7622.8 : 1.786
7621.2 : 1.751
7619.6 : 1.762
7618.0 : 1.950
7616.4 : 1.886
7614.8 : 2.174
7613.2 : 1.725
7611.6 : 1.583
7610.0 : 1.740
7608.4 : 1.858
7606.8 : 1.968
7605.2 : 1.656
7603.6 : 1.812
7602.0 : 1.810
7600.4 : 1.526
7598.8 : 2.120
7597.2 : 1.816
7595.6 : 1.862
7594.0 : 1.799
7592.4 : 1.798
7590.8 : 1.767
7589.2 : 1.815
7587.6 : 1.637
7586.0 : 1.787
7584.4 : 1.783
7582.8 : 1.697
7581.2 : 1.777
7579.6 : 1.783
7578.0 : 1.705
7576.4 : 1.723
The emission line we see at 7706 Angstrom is Mg II 2798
